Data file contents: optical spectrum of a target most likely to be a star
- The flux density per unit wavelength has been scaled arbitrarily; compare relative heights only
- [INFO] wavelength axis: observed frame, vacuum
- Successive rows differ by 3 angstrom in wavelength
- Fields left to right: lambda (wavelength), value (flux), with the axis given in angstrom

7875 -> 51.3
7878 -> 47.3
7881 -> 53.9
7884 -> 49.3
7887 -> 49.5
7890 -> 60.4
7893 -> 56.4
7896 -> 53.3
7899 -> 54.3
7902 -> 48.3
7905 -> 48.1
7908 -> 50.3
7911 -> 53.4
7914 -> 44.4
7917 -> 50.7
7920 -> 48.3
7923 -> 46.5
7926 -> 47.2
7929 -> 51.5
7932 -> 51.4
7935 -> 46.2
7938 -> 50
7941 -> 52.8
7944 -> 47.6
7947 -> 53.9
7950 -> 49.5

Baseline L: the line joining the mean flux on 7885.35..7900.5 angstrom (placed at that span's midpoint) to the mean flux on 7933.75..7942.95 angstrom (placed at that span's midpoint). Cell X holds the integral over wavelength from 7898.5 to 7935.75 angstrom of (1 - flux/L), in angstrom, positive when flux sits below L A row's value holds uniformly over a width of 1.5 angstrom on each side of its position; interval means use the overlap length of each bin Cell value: 2.01 angstrom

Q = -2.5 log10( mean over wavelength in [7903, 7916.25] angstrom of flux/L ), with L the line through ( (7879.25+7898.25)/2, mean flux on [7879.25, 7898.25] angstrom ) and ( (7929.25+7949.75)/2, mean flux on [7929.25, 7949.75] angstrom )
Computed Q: 0.07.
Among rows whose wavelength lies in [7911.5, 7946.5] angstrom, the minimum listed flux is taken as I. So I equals 44.4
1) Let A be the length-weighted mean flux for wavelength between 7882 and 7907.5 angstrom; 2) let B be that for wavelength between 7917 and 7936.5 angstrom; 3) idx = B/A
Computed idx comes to 0.93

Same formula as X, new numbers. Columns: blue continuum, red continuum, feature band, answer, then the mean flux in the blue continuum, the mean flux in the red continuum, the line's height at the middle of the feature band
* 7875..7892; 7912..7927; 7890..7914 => -1.06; 52.1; 47.6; 49.8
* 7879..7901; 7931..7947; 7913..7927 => 1.04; 53.6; 49.9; 51.4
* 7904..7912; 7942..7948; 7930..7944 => 0.21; 50.6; 50.7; 50.6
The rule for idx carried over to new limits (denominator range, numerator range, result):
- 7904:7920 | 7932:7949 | 1.02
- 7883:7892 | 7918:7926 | 0.89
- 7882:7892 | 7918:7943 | 0.92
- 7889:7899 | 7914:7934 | 0.87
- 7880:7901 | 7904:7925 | 0.91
